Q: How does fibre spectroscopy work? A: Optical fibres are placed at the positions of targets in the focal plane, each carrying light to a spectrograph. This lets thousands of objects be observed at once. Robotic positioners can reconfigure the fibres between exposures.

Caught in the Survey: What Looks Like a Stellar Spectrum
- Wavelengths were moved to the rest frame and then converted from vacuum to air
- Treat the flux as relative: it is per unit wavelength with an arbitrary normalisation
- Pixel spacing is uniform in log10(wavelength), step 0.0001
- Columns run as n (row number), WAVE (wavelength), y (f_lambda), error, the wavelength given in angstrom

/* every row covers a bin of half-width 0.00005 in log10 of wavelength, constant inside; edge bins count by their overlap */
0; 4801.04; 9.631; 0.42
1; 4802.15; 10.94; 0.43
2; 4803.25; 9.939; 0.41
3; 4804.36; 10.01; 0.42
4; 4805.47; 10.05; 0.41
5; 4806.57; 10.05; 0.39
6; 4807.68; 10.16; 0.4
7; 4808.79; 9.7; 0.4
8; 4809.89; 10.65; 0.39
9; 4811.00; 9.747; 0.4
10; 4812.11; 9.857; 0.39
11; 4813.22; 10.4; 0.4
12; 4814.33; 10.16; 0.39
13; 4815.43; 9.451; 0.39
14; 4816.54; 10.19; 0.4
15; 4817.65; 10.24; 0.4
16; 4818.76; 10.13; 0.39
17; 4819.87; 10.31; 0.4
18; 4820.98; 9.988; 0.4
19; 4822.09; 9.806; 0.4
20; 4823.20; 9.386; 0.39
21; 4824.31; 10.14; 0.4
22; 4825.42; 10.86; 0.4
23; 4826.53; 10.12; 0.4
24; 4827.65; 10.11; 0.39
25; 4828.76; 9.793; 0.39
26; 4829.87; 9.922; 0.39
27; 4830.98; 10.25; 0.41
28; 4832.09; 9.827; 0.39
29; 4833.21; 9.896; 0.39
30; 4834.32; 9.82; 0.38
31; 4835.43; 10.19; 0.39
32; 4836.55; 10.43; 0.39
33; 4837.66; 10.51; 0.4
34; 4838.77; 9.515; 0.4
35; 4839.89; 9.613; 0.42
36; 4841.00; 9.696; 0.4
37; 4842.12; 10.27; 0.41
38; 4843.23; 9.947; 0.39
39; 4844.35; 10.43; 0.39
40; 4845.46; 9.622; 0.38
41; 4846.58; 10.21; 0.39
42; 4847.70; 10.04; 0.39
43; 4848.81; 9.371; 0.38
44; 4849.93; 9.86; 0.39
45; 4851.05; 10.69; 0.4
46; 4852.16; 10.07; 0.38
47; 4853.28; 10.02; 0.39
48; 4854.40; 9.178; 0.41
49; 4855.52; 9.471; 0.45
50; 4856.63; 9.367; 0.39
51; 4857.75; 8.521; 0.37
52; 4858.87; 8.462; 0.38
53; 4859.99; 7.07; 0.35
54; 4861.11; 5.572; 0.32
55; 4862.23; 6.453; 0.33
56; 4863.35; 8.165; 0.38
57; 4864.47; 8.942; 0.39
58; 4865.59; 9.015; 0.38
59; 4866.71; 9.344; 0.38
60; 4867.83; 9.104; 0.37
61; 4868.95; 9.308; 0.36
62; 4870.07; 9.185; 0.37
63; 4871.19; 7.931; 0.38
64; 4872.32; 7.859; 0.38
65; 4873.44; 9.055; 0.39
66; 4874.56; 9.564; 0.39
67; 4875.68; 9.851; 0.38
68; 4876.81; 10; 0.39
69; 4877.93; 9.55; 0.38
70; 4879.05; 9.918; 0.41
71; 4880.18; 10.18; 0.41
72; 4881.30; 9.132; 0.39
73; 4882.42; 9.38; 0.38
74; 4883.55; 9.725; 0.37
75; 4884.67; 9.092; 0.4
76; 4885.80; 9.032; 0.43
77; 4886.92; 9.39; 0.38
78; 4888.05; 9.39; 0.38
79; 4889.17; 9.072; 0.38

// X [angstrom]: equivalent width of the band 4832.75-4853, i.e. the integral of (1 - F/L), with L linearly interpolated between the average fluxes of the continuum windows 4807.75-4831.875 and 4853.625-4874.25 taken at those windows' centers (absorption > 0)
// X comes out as -1.72 angstrom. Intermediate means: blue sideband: 10.1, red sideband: 8.47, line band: 10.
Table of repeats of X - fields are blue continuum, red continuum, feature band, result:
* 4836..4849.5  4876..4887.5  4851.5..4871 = 2.22 angstrom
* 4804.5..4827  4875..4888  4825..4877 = 2.11 angstrom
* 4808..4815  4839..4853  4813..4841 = 0.01 angstrom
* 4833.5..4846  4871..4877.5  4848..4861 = 0.63 angstrom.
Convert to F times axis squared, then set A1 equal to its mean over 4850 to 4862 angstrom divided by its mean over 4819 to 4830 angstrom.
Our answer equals 0.9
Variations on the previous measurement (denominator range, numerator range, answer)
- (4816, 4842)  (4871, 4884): 0.95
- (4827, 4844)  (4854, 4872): 0.85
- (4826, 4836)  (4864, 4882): 0.94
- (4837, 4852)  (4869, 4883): 0.94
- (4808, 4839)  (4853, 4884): 0.90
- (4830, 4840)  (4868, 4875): 0.89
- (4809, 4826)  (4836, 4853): 1.00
